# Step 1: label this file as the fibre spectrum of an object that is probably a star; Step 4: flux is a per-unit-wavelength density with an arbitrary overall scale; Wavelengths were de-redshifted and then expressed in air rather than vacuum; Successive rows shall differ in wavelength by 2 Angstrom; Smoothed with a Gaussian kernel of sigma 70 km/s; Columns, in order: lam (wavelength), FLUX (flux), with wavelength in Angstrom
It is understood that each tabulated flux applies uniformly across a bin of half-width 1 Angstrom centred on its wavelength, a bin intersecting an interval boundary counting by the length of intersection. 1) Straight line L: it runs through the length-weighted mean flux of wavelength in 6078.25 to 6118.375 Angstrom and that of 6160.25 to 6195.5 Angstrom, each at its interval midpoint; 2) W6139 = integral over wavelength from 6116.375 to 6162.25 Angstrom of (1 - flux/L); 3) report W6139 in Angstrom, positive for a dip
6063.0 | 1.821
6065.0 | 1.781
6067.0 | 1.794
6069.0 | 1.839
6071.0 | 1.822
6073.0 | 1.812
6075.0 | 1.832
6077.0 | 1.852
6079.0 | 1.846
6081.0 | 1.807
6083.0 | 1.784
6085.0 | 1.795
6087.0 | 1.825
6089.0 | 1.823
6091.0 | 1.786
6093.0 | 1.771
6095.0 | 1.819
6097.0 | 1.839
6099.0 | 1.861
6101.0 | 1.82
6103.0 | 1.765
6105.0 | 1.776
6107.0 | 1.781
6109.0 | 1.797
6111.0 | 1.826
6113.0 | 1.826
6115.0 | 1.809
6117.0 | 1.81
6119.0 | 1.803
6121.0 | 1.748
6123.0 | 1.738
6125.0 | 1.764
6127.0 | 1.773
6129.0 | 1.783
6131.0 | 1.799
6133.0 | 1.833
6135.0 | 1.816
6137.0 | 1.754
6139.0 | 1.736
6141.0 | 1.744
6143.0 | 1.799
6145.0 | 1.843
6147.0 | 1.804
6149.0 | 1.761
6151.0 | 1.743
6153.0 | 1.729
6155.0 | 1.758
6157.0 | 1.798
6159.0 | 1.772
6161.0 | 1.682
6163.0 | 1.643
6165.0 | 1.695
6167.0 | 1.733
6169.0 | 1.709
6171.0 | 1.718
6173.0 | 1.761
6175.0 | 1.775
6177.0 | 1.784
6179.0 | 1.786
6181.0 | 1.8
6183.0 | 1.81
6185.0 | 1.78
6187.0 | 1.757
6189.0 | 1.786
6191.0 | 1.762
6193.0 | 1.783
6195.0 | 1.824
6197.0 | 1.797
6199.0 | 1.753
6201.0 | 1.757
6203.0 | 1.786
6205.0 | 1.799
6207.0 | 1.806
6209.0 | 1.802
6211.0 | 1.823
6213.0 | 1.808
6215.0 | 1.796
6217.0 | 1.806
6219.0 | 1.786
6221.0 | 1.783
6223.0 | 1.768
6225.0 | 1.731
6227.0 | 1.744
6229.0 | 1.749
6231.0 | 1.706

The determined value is 0.2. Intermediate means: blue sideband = 1.81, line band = 1.77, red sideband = 1.75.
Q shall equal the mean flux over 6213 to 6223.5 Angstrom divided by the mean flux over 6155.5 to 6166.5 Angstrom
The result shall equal 1.04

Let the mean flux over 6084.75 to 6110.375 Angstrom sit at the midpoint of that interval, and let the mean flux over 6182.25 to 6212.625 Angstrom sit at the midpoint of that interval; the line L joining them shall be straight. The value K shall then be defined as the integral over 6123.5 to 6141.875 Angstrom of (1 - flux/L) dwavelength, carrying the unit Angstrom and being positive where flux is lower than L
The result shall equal 0.2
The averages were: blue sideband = 1.81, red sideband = 1.79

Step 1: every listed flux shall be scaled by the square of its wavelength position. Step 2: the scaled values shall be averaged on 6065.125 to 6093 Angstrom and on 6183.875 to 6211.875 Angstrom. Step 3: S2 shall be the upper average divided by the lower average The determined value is 1.02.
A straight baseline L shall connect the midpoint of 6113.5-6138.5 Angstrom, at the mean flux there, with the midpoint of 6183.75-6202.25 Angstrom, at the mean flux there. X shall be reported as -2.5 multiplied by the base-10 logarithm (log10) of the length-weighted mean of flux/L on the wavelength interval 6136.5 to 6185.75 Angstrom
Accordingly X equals 0.02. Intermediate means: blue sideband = 1.79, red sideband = 1.78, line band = 1.76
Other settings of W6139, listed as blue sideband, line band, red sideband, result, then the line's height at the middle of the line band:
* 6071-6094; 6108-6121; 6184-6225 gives 0.0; 1.81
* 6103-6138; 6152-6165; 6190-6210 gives 0.4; 1.79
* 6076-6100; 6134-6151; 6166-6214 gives 0.2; 1.8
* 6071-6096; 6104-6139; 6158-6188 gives -0.1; 1.79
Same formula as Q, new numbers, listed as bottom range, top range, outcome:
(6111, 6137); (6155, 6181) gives 0.97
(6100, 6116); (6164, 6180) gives 0.97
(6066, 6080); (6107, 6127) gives 0.98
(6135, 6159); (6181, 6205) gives 1.01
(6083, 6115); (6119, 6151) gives 0.98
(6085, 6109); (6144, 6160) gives 0.98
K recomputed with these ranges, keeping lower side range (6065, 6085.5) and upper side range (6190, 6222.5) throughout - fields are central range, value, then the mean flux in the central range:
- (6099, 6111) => 0.09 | 1.8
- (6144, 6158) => 0.20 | 1.78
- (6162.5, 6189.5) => 0.65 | 1.75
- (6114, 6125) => 0.17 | 1.78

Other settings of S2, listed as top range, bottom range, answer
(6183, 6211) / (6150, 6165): 1.05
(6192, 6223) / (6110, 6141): 1.03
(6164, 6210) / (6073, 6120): 1.01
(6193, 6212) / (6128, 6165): 1.04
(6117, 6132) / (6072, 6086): 0.99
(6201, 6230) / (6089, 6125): 1.03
